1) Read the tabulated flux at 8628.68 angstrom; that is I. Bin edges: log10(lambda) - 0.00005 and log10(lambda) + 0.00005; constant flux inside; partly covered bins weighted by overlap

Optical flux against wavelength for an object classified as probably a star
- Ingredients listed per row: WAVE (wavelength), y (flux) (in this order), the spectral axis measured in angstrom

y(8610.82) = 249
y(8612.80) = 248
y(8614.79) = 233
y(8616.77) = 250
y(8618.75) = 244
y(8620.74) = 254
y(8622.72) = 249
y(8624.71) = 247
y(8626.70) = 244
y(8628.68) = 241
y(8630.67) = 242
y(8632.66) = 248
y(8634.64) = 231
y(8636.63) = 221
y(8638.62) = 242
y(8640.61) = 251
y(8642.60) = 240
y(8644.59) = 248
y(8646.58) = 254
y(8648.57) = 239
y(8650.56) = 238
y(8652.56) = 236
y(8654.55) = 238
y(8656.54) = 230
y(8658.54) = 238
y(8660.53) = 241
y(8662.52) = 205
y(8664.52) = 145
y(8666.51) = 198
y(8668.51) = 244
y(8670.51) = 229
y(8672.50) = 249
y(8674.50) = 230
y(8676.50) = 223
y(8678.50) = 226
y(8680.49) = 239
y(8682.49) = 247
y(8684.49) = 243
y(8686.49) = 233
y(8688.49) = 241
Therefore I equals 241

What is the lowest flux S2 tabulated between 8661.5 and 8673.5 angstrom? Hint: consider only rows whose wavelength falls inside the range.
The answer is 145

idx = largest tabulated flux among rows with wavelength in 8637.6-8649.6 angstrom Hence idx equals 254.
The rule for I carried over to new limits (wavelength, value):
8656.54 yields 230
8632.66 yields 248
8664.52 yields 145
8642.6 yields 240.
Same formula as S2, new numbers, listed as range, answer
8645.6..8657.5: 230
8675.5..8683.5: 223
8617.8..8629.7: 241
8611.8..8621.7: 233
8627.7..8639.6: 221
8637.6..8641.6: 242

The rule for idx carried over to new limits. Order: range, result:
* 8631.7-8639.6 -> 248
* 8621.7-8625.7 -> 249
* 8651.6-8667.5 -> 241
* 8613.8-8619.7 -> 250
